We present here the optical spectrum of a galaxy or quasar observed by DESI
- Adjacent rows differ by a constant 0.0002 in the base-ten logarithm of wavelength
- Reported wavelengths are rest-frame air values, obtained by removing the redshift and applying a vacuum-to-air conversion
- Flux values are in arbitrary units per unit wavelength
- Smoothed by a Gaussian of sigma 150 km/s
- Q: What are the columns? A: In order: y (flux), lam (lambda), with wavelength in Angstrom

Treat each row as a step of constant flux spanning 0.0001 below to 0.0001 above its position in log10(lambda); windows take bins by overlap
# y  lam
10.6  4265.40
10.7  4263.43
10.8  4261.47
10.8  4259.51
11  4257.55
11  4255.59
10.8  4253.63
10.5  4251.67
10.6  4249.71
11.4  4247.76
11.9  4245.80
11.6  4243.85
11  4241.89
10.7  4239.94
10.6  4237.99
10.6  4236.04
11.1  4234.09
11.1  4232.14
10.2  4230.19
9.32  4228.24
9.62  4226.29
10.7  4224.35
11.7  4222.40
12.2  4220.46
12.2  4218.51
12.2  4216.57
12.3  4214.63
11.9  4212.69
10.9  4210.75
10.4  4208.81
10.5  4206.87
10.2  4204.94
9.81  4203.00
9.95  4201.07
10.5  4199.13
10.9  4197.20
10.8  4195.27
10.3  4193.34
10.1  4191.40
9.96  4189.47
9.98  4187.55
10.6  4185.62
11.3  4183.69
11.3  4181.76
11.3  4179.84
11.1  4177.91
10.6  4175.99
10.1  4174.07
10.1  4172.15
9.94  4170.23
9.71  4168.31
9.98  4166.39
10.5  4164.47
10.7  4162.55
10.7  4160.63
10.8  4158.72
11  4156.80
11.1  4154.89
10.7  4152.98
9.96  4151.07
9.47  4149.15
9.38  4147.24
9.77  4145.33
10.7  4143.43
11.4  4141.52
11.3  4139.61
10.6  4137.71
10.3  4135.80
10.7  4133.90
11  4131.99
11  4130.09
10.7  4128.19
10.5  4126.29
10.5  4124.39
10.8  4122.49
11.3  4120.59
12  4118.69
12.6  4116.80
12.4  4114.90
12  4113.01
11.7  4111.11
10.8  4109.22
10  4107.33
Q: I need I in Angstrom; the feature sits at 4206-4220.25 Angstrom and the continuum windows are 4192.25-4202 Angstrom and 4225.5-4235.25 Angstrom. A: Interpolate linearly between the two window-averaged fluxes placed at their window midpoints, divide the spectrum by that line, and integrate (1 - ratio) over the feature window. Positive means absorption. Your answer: -1.6 Angstrom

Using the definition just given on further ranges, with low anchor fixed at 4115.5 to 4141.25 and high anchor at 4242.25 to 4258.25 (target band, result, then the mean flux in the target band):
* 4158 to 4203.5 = 2.49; 10.5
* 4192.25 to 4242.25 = 1.14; 10.8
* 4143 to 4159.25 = 1.12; 10.3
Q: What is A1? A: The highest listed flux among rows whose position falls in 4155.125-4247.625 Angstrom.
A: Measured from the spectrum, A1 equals 12.3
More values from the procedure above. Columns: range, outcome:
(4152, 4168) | 11.1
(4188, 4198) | 10.9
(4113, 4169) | 12.6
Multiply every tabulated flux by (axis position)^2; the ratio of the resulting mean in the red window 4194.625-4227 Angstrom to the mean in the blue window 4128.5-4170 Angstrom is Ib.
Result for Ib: 1.08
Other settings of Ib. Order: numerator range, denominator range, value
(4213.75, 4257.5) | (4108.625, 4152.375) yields 1.07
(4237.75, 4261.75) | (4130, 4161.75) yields 1.09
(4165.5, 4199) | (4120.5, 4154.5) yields 1.02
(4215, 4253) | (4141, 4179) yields 1.10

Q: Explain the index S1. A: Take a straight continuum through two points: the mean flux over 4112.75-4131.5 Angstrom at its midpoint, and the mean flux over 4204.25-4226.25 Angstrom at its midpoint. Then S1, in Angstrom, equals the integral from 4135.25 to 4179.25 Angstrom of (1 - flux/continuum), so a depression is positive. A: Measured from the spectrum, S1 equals 3.5 Angstrom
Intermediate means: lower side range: 11.3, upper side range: 11.3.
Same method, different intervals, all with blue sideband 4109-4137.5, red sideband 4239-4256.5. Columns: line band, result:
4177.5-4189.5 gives 0.32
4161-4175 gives 1.24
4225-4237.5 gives 0.83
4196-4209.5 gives 0.95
